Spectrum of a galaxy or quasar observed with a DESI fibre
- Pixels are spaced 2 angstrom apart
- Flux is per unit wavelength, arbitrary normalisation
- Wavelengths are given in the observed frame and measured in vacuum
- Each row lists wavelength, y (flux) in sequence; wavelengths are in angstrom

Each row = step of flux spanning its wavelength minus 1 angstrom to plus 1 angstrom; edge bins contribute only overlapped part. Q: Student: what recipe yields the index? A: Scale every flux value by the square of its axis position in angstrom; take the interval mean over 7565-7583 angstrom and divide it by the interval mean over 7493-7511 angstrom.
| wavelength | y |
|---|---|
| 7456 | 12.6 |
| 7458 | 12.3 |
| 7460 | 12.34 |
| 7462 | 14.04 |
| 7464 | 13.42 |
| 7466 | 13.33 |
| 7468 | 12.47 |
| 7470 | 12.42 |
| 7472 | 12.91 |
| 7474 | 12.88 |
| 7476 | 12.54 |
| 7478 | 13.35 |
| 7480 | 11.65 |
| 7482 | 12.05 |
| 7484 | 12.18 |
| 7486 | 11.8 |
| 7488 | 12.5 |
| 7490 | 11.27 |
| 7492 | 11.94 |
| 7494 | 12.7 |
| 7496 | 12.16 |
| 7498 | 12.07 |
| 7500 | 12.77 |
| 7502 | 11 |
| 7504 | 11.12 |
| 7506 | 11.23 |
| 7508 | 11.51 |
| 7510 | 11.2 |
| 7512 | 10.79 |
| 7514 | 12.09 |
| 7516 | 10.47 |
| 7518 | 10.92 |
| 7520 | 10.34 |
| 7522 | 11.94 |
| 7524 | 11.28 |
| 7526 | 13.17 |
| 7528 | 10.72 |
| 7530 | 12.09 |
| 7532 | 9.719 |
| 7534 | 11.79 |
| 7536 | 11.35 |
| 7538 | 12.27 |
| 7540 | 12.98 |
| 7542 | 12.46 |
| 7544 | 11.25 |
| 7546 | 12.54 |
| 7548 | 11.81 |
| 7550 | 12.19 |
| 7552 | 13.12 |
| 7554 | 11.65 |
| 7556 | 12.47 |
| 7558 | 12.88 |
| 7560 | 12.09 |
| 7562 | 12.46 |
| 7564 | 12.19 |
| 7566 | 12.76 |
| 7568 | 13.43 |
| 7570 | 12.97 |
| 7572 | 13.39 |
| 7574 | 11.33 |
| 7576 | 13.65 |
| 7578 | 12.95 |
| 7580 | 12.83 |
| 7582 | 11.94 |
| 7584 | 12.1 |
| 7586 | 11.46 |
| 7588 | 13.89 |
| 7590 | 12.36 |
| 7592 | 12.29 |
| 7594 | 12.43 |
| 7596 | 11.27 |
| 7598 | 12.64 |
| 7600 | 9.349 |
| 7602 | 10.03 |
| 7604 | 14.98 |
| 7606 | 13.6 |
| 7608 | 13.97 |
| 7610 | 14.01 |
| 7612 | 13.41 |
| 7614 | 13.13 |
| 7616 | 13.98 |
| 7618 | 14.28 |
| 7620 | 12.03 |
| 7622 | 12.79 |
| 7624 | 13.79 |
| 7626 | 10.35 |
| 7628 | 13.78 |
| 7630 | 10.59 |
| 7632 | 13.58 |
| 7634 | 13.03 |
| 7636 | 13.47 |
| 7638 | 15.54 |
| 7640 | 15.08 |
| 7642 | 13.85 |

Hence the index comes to 1.11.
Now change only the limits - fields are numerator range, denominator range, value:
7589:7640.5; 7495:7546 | 1.14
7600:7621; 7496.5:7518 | 1.18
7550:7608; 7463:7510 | 1.05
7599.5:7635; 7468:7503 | 1.09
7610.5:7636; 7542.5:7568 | 1.07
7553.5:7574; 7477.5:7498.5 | 1.06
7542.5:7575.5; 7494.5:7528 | 1.09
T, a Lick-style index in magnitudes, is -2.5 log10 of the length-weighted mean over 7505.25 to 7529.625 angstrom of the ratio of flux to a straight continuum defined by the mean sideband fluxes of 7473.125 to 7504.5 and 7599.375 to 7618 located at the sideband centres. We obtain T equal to 0.10 mag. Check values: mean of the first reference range 12.1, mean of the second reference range 13.1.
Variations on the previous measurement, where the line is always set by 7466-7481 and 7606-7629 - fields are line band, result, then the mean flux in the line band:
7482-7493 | 0.07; 11.9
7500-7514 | 0.13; 11.3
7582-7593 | 0.06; 12.4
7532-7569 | 0.06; 12.2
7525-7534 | 0.13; 11.5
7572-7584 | 0.04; 12.6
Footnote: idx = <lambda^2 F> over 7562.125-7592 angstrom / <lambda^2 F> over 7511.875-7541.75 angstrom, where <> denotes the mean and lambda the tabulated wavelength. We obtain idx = 1.11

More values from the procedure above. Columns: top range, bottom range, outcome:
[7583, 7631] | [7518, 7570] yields 1.06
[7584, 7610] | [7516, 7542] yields 1.09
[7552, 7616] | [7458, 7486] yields 1.02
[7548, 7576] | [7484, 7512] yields 1.08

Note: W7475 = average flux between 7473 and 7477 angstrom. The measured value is 12.7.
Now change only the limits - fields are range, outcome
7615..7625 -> 13.4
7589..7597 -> 12.1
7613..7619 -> 13.8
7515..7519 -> 10.7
